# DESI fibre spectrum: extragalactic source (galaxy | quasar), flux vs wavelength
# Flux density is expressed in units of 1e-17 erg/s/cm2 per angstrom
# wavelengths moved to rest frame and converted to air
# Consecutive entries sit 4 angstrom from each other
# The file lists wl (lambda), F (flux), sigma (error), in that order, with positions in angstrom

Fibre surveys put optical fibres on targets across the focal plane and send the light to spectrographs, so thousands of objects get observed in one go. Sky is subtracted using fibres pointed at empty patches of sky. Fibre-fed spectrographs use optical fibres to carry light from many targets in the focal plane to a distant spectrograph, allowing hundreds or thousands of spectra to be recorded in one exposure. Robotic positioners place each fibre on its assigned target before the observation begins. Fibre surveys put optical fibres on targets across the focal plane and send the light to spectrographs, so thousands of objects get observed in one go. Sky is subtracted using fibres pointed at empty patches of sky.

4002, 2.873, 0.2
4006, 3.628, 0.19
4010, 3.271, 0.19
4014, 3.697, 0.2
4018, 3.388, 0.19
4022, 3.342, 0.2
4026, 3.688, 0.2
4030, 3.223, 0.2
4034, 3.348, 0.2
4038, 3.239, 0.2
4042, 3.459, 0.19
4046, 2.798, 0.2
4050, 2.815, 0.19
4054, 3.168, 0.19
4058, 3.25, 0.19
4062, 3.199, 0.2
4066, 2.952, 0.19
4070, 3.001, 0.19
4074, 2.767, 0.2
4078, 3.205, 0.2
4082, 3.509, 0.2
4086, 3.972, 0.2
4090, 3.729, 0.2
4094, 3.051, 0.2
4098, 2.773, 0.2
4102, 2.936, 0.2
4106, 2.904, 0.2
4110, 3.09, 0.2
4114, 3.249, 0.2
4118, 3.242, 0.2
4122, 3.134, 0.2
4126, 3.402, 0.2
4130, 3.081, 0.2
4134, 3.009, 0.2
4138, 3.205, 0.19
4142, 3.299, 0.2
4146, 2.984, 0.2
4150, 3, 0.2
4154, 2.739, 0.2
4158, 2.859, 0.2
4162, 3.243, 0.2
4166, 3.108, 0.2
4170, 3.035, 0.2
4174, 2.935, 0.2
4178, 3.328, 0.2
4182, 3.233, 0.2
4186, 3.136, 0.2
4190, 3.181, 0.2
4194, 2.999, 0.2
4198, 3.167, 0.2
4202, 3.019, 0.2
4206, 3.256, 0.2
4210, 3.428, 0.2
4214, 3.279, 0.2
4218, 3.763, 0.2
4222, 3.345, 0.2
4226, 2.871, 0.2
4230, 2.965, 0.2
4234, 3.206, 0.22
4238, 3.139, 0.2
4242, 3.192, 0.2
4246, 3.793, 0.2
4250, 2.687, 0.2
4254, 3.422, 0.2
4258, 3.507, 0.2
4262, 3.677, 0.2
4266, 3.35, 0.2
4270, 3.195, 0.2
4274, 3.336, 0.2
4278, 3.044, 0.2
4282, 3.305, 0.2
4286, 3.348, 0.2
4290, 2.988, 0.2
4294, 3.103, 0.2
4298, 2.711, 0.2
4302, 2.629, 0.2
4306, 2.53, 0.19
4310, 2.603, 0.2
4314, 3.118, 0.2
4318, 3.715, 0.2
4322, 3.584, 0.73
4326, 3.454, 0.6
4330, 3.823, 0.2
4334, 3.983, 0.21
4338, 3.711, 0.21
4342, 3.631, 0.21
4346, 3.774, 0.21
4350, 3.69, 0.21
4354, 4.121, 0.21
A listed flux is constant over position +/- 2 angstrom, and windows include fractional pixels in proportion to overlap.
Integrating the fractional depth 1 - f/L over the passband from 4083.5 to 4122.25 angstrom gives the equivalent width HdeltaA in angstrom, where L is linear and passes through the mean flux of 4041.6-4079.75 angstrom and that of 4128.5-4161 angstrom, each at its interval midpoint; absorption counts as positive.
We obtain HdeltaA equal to -2.3 angstrom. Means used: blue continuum 3.04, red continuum 3.03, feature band 3.22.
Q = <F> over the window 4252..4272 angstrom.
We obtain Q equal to 3.43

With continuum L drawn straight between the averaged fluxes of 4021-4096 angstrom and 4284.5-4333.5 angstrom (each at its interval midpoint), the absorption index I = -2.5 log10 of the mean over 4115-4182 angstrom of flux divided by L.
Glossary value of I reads 0.037 mag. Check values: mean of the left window 3.25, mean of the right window 3.16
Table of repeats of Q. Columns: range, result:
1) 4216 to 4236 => 3.23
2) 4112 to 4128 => 3.26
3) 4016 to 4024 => 3.37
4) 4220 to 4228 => 3.11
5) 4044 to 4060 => 3.01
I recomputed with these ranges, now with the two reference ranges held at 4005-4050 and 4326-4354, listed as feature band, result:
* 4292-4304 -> 0.30 mag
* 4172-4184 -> 0.12 mag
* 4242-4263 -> 0.08 mag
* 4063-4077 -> 0.15 mag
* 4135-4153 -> 0.13 mag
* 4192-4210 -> 0.14 mag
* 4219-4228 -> 0.14 mag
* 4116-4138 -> 0.10 mag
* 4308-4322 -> 0.17 mag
